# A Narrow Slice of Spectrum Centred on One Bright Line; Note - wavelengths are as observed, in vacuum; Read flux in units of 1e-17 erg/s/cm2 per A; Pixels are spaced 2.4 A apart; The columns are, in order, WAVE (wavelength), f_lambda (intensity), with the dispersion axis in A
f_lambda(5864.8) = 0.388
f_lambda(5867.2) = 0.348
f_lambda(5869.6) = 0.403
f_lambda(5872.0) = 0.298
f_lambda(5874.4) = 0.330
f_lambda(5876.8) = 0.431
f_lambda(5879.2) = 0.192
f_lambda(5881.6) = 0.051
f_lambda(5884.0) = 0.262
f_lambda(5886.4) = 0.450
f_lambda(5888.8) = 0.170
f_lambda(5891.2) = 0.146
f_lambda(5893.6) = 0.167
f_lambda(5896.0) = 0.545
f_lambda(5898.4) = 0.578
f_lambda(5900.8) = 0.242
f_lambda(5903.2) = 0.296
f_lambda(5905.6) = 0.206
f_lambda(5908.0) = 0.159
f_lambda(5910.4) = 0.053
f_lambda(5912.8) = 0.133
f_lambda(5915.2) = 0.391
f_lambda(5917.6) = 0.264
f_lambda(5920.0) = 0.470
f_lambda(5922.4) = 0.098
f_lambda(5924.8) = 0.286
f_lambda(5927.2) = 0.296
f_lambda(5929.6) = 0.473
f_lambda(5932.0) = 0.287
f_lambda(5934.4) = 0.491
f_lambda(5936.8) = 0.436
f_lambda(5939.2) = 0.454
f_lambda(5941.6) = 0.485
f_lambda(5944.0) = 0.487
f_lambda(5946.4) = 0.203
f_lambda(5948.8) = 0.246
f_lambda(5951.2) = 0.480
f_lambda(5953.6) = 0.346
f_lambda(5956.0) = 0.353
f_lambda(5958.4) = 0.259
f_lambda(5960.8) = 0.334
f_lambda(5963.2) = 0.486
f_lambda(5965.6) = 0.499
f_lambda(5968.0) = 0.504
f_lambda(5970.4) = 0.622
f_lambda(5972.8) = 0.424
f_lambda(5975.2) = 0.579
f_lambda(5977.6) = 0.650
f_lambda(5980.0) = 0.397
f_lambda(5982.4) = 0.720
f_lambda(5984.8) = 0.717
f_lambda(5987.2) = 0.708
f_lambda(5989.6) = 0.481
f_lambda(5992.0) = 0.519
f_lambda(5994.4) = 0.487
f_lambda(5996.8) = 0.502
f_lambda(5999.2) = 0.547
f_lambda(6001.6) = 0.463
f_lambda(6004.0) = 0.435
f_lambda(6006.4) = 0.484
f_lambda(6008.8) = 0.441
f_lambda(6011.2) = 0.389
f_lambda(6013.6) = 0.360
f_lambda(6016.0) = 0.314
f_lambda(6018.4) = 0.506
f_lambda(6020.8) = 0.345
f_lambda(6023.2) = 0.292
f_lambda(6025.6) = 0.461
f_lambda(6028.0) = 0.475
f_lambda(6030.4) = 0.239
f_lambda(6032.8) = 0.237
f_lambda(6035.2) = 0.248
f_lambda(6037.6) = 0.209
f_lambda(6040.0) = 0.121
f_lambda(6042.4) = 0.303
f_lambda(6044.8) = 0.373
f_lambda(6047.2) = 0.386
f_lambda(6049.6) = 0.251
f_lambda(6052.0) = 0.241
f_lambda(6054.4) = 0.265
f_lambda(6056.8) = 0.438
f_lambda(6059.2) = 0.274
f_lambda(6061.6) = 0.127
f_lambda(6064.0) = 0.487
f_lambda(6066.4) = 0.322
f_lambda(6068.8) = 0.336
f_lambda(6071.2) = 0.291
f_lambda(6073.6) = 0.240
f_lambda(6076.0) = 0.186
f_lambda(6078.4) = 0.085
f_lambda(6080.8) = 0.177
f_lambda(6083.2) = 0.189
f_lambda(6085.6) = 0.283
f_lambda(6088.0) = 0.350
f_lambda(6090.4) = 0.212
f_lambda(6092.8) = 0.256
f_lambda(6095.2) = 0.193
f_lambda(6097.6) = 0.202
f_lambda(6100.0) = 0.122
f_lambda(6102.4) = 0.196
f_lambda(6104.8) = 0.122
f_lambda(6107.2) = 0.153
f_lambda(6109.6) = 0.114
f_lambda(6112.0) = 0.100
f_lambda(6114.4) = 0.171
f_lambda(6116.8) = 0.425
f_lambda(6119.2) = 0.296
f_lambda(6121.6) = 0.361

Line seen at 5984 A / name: C IV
